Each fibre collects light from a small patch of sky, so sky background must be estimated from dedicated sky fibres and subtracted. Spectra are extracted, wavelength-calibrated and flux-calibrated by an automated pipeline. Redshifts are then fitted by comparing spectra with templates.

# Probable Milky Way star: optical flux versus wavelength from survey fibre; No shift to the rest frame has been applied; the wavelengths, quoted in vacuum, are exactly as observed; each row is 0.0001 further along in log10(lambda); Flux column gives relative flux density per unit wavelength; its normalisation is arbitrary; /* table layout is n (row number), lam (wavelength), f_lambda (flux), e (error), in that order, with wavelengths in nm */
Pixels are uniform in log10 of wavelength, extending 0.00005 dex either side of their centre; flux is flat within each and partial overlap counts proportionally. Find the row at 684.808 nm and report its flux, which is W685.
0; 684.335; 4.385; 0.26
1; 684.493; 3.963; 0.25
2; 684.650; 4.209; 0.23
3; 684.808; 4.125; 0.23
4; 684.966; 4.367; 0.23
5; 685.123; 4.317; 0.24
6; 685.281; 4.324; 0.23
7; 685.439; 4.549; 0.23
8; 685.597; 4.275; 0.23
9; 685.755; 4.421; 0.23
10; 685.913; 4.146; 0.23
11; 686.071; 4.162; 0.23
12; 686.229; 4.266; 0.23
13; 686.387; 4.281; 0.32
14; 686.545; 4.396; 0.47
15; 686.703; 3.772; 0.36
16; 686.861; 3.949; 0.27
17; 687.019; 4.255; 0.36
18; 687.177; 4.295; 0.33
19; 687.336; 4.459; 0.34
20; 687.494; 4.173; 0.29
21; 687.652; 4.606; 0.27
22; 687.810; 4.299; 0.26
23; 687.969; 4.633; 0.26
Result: 4.125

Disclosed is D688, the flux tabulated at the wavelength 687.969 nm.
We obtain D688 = 4.633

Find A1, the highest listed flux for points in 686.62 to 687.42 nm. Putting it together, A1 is 4.459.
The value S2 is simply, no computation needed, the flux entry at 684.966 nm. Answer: 4.367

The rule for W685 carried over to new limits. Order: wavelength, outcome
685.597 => 4.275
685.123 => 4.317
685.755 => 4.421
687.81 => 4.299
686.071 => 4.162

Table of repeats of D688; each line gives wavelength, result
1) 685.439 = 4.549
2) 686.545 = 4.396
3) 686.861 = 3.949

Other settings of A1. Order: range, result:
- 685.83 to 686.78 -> 4.396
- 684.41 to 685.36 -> 4.367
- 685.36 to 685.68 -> 4.549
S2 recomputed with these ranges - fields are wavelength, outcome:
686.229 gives 4.266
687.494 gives 4.173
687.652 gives 4.606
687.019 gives 4.255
